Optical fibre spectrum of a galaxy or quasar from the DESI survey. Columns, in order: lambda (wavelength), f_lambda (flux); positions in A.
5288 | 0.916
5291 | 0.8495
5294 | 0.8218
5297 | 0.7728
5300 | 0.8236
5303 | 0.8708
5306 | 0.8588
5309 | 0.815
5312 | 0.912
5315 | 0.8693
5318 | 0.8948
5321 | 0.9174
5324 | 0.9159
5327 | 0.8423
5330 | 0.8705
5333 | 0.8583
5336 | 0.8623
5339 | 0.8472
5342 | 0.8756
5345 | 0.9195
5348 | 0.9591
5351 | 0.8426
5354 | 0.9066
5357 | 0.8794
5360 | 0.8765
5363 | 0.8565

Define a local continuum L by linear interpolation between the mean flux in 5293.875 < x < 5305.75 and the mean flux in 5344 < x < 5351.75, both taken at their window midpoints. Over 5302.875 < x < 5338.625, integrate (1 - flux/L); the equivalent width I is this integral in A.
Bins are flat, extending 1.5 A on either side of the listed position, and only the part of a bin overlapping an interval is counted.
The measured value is -0.4 A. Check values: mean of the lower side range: 0.826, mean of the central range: 0.873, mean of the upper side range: 0.913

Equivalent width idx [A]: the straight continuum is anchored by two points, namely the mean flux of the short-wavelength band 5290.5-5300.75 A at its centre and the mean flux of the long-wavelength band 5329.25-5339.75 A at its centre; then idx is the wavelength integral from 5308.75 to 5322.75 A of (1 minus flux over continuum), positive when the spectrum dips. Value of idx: -0.9 A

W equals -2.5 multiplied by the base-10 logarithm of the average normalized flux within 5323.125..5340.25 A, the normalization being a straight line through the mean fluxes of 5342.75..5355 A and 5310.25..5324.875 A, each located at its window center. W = 0.05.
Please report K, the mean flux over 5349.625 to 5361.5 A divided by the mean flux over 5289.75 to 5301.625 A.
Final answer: 1.1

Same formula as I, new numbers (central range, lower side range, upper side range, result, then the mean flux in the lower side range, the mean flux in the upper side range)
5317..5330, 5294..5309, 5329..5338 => -0.6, 0.829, 0.862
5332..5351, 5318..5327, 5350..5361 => 0.1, 0.901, 0.878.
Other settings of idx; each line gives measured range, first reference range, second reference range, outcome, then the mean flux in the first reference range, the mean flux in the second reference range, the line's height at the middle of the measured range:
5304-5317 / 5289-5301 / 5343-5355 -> -0.31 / 0.821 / 0.906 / 0.845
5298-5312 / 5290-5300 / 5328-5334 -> -0.32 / 0.814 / 0.863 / 0.828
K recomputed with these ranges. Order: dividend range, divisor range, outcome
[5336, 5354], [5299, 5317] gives 1.03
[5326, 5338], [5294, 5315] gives 1.02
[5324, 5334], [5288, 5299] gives 1.04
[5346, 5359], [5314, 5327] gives 1.00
